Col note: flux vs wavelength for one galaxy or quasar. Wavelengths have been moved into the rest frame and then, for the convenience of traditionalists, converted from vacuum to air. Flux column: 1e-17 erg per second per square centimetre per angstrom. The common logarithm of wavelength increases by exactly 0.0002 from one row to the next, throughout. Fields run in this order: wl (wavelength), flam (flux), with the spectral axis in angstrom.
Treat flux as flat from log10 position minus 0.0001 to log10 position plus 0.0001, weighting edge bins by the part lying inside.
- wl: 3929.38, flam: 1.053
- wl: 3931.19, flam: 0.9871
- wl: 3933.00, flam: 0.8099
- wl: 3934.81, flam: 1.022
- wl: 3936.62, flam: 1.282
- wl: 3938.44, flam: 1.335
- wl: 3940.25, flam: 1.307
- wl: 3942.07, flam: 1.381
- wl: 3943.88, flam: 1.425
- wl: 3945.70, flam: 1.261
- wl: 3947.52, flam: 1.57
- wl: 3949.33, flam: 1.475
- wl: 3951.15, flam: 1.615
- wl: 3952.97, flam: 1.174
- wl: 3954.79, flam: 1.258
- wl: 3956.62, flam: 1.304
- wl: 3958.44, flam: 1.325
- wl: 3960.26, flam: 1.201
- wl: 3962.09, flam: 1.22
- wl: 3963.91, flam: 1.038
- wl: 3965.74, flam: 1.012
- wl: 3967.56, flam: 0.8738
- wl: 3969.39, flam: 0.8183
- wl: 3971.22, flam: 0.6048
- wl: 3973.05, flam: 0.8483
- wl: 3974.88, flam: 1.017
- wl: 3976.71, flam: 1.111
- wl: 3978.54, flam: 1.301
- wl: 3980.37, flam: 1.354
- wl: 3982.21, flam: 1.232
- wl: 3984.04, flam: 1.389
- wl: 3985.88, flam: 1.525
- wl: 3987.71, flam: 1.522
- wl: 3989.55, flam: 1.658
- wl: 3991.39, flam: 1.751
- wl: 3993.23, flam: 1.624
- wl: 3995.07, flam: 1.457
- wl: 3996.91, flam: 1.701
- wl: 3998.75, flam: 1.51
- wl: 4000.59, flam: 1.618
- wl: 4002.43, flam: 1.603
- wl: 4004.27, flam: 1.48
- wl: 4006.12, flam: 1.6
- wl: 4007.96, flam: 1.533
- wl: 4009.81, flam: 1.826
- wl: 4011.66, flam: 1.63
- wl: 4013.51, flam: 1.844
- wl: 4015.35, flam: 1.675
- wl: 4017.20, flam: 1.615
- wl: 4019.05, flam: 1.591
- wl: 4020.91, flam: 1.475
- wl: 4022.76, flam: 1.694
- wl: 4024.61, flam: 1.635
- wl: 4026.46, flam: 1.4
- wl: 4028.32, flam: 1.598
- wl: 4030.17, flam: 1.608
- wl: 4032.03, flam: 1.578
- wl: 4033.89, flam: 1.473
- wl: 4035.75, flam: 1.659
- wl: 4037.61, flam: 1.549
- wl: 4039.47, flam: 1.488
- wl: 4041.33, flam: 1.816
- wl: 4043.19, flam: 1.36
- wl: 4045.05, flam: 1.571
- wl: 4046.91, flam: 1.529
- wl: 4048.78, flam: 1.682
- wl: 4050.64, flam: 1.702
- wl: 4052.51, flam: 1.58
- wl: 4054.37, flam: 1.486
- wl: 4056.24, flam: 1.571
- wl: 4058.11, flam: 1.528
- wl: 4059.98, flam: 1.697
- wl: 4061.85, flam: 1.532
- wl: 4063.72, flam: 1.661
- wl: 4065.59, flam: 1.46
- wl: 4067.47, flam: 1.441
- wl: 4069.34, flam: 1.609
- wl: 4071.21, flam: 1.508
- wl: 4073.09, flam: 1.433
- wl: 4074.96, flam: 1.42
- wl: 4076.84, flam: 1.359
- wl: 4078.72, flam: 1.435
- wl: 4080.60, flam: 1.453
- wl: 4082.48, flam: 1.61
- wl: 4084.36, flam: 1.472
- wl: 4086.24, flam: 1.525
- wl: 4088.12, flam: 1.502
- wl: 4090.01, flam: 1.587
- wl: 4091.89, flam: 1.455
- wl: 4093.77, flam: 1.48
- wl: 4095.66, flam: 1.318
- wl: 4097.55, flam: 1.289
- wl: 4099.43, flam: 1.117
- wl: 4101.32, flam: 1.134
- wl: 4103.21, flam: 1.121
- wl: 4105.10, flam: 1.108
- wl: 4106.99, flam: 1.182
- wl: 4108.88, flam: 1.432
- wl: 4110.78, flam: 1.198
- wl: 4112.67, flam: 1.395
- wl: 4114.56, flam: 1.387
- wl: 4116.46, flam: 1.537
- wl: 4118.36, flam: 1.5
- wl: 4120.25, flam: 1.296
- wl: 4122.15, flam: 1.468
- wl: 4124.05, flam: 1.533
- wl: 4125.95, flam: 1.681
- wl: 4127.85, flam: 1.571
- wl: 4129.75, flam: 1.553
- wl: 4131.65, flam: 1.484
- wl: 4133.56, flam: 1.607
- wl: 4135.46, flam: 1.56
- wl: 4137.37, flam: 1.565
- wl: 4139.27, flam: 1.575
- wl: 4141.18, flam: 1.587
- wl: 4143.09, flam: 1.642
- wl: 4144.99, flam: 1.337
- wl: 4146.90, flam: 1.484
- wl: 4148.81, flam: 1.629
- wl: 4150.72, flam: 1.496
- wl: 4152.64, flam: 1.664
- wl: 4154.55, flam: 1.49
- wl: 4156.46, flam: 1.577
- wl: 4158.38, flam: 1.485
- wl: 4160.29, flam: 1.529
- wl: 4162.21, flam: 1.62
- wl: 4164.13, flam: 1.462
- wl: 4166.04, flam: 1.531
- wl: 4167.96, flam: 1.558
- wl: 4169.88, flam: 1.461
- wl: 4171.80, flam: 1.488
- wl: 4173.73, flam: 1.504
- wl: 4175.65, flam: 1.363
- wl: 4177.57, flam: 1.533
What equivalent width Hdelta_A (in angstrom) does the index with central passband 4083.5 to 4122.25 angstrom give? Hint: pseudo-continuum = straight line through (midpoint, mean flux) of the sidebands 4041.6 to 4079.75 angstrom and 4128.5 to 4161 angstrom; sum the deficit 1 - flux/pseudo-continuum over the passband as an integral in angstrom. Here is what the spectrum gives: 4.6 angstrom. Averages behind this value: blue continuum 1.53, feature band 1.35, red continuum 1.55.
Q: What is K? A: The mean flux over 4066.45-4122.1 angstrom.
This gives 1.39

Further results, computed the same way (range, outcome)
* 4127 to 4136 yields 1.55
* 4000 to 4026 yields 1.63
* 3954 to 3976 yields 1.04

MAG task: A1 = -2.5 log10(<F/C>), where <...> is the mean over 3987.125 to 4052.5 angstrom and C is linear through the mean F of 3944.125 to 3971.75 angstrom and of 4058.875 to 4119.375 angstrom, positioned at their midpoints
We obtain -0.23 mag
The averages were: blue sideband 1.2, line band 1.6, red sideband 1.42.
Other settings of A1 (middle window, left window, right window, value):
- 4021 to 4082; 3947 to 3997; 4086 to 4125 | -0.169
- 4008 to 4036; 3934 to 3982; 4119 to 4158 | -0.221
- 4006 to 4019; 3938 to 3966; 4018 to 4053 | -0.116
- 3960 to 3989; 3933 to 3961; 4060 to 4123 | 0.175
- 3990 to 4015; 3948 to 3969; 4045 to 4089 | -0.206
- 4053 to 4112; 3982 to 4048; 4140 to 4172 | 0.099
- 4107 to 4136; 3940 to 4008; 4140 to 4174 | 0.017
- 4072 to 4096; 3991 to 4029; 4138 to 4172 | 0.074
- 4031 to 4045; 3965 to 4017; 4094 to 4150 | -0.110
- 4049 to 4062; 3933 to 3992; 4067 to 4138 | -0.166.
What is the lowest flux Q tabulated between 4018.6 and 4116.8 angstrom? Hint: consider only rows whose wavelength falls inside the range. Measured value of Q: 1.108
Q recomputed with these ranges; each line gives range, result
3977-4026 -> 1.232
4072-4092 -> 1.359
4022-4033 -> 1.4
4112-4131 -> 1.296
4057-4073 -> 1.441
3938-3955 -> 1.174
